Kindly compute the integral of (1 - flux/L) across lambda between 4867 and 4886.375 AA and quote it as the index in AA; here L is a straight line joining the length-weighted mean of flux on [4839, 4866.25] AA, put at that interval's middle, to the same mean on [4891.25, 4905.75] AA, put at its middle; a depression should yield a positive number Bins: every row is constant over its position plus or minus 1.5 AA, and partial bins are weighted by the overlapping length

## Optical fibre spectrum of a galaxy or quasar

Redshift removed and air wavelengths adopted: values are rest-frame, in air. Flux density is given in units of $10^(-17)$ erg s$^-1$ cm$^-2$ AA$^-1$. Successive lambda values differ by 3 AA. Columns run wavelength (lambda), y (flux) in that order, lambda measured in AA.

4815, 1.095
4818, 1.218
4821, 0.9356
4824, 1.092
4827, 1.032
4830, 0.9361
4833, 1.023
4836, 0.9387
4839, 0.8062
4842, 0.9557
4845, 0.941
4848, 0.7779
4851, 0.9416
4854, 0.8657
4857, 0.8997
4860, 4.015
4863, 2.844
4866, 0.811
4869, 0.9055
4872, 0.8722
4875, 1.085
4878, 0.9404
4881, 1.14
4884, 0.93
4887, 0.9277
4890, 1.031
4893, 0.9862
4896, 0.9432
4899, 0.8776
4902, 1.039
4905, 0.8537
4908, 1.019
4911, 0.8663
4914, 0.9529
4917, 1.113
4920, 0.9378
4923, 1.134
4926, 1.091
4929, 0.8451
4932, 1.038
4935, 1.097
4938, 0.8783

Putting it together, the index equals 3.4 AA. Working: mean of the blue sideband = 1.44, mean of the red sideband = 0.946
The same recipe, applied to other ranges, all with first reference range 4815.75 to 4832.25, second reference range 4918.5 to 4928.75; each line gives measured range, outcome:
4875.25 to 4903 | 1.37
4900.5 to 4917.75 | 1.05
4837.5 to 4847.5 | 1.47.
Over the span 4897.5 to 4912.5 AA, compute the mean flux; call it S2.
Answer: 0.931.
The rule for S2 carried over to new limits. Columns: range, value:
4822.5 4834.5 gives 1.02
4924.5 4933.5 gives 0.991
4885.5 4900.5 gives 0.953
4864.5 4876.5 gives 0.918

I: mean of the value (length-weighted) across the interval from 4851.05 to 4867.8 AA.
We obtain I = 1.79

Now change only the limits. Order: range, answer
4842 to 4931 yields 1.12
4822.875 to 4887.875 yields 1.17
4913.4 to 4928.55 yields 1.04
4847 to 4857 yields 0.872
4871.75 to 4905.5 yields 0.976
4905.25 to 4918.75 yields 0.974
